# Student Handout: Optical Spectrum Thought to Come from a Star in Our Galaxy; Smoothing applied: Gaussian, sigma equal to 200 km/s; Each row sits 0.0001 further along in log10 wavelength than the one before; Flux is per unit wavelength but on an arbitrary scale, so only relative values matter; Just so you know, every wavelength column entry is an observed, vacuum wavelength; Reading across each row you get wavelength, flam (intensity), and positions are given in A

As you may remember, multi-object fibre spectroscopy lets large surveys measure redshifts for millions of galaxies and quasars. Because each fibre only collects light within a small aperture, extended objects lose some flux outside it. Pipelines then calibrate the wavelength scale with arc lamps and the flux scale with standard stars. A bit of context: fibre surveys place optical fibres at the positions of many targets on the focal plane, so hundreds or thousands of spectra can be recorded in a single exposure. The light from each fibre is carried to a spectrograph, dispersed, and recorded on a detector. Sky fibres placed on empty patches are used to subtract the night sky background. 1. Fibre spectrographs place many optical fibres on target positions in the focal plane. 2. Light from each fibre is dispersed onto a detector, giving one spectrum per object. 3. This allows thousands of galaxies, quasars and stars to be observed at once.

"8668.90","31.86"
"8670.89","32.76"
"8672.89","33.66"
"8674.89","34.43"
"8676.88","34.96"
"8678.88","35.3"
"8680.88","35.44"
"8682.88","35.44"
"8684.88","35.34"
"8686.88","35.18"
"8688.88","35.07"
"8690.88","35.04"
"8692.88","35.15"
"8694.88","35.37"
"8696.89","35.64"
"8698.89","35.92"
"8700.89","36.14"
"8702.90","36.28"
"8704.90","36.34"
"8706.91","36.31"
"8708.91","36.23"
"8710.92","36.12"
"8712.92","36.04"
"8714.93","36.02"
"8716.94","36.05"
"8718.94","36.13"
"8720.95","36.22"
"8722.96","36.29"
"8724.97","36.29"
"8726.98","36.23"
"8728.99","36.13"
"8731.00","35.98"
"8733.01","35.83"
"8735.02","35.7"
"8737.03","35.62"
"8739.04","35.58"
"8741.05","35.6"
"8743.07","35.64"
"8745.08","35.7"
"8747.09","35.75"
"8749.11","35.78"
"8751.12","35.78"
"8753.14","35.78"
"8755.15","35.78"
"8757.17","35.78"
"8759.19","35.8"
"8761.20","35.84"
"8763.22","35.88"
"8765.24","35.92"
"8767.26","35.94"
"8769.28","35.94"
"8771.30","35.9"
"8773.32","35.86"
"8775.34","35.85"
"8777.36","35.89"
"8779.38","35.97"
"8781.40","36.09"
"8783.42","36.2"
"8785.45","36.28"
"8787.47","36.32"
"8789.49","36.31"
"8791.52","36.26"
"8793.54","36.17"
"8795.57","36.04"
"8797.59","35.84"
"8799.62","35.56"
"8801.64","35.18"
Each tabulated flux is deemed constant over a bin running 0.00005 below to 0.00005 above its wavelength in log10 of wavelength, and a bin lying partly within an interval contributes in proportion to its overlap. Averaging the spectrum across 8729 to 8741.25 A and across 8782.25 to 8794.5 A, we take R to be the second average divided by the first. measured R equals 1.01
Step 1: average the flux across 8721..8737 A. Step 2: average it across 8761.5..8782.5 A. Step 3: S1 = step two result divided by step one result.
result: 1.00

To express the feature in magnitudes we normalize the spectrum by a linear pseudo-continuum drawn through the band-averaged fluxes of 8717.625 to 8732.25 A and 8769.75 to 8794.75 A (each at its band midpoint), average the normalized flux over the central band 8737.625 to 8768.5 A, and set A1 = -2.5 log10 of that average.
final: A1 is 0.01 mag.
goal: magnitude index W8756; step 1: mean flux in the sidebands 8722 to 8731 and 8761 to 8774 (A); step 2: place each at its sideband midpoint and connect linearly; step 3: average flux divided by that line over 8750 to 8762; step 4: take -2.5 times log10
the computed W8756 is 0.00 mag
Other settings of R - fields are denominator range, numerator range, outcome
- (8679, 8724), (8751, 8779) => 1.00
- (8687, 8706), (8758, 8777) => 1.01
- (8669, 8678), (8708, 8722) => 1.07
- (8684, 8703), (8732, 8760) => 1.01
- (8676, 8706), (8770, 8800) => 1.02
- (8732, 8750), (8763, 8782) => 1.01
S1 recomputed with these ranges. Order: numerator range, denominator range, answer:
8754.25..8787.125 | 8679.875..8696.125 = 1.02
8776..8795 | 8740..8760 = 1.01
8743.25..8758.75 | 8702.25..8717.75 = 0.99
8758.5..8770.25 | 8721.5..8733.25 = 0.99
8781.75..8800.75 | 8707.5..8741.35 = 1.00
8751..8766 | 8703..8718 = 0.99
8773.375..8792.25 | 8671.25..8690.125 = 1.03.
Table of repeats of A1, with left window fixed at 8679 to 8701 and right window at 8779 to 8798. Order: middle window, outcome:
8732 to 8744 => 0.00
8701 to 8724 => -0.02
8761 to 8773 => 0.00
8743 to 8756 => 0.00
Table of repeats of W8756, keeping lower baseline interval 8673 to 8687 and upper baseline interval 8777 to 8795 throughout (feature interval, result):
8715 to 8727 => -0.02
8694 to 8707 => -0.02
